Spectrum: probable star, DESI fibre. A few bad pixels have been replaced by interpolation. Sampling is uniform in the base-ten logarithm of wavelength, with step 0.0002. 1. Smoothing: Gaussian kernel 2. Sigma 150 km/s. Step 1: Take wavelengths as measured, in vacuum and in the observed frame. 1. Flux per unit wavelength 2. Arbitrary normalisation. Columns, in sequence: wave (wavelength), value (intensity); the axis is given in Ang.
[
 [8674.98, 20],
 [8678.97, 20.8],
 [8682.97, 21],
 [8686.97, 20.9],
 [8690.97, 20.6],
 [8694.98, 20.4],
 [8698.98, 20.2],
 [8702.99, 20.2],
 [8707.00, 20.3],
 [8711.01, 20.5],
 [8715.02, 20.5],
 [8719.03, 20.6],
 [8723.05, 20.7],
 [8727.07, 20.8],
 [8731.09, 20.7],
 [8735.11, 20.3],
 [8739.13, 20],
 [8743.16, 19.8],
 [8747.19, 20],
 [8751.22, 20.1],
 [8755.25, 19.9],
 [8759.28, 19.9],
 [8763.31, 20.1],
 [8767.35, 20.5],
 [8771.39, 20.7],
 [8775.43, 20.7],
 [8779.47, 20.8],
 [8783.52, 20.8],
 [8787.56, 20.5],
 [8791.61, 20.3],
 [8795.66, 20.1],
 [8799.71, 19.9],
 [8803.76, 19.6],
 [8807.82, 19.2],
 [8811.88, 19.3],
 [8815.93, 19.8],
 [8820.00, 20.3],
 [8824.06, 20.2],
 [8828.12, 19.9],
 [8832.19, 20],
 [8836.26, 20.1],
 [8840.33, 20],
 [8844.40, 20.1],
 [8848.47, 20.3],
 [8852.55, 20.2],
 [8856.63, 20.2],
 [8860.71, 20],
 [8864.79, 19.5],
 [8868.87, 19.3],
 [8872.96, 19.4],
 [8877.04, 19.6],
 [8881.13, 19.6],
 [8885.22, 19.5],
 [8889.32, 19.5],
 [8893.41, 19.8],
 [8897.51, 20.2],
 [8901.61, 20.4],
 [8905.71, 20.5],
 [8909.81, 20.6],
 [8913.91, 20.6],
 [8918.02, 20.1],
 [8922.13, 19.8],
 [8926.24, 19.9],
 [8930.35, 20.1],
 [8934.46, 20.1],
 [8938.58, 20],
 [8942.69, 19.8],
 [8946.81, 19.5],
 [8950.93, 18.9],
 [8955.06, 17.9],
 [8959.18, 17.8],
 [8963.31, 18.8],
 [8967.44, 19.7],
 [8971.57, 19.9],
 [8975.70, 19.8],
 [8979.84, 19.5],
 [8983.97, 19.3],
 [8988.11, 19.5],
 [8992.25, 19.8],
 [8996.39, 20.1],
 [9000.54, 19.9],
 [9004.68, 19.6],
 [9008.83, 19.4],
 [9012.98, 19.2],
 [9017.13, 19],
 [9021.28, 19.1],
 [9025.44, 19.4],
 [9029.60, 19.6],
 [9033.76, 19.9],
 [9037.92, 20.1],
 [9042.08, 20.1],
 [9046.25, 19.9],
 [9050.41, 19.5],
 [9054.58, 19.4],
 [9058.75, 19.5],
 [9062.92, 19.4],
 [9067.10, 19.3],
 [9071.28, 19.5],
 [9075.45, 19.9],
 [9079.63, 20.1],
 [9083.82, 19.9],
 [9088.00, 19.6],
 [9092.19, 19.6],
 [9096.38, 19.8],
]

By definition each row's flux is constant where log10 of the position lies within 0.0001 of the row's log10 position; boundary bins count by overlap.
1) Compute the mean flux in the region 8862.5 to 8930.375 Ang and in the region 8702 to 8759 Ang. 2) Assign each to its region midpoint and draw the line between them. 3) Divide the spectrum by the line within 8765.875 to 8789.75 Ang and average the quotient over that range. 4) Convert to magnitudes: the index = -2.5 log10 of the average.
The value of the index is -0.03 mag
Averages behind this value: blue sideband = 20.3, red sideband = 19.9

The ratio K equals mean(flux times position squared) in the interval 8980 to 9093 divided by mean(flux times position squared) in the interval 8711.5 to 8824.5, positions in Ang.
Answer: 1.03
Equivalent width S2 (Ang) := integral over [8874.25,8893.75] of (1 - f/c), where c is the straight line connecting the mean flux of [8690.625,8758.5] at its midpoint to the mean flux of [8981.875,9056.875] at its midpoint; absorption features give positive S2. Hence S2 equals 0.3 Ang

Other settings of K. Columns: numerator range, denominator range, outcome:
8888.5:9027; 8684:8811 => 1.01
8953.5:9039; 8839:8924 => 1.00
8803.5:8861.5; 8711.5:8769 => 1.00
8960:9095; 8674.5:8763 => 1.03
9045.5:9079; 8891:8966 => 1.02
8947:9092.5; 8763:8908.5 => 1.01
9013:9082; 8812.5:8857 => 1.02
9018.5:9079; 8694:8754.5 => 1.04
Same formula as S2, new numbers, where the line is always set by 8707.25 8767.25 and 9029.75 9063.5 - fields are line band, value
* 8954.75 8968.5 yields 0.9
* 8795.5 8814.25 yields 0.6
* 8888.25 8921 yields -0.4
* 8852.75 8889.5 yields 0.7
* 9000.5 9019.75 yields 0.4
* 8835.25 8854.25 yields 0.0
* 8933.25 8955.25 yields 0.5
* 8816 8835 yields 0.1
